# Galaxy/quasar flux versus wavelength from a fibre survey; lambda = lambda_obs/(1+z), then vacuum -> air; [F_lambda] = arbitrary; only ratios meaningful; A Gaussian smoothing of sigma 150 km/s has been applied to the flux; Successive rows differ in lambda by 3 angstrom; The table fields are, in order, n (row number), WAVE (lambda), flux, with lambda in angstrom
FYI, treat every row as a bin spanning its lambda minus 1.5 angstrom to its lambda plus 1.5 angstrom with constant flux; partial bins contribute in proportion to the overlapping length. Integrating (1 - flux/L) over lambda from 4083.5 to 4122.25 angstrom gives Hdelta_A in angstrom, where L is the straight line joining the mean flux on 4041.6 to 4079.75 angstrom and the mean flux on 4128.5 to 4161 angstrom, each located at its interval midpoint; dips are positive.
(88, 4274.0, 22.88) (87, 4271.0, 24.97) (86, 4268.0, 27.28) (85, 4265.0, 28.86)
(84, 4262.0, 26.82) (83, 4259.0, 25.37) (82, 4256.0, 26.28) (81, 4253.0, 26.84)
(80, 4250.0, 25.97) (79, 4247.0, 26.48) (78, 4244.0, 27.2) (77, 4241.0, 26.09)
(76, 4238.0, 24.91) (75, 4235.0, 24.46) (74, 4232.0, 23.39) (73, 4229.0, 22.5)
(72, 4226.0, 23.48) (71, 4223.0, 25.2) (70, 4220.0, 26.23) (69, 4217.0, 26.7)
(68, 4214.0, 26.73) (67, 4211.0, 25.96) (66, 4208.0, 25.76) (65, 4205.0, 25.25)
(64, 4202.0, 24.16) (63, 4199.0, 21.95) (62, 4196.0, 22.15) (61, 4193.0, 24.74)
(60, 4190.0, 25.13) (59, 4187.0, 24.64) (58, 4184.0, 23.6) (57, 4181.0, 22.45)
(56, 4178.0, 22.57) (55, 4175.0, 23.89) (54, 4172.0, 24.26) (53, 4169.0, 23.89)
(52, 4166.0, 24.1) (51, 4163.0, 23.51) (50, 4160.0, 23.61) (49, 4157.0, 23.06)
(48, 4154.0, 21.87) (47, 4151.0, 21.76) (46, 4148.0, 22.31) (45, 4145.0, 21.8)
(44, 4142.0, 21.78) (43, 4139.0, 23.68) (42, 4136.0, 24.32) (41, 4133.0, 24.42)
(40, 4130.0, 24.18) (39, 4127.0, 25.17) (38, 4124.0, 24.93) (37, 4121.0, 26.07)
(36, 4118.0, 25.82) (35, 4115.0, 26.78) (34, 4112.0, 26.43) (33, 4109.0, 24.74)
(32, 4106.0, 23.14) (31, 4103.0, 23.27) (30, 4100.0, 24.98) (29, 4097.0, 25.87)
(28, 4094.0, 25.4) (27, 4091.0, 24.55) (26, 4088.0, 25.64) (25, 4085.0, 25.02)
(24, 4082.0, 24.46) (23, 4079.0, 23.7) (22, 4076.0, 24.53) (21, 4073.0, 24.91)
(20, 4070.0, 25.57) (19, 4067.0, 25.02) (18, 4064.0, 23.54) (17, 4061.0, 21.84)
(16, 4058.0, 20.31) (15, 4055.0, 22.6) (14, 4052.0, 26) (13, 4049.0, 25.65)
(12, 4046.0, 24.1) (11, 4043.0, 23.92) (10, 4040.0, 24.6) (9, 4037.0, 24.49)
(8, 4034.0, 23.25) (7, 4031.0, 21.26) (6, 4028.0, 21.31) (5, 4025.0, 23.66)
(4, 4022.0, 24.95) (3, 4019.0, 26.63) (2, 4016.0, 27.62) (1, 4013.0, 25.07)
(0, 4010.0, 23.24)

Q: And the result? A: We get -2.9 angstrom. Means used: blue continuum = 24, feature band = 25.2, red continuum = 23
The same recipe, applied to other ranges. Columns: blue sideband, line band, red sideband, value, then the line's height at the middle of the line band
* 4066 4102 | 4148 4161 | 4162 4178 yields 0.8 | 24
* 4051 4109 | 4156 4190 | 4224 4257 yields 1.5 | 24.8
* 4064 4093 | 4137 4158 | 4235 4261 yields 2.4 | 25.3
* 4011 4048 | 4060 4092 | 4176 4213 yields -0.4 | 24.2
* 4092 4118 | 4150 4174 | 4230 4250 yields 1.8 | 25.2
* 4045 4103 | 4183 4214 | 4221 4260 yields 0.7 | 25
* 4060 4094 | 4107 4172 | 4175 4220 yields 1.3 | 24.5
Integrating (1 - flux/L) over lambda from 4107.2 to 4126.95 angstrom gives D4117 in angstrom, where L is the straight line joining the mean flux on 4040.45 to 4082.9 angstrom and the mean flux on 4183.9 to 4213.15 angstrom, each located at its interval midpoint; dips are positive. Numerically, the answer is -1.2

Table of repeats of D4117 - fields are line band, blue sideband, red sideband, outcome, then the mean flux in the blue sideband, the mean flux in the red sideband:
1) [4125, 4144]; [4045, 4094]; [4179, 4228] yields 0.4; 24.3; 24.6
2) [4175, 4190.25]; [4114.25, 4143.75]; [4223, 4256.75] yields 0.8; 24.6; 25.2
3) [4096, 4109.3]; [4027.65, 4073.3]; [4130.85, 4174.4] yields -0.5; 23.7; 23.2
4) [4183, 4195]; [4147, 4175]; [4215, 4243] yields -0.3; 23.2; 24.9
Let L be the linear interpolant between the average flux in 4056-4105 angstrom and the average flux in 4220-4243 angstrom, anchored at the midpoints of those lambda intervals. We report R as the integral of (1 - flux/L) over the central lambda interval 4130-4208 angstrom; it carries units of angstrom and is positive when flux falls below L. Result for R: 3.0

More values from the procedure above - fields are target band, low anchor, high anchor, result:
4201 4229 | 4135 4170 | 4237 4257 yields -0.2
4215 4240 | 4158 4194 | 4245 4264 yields 0.8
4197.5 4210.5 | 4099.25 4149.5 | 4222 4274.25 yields 0.4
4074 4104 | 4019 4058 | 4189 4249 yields -0.8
